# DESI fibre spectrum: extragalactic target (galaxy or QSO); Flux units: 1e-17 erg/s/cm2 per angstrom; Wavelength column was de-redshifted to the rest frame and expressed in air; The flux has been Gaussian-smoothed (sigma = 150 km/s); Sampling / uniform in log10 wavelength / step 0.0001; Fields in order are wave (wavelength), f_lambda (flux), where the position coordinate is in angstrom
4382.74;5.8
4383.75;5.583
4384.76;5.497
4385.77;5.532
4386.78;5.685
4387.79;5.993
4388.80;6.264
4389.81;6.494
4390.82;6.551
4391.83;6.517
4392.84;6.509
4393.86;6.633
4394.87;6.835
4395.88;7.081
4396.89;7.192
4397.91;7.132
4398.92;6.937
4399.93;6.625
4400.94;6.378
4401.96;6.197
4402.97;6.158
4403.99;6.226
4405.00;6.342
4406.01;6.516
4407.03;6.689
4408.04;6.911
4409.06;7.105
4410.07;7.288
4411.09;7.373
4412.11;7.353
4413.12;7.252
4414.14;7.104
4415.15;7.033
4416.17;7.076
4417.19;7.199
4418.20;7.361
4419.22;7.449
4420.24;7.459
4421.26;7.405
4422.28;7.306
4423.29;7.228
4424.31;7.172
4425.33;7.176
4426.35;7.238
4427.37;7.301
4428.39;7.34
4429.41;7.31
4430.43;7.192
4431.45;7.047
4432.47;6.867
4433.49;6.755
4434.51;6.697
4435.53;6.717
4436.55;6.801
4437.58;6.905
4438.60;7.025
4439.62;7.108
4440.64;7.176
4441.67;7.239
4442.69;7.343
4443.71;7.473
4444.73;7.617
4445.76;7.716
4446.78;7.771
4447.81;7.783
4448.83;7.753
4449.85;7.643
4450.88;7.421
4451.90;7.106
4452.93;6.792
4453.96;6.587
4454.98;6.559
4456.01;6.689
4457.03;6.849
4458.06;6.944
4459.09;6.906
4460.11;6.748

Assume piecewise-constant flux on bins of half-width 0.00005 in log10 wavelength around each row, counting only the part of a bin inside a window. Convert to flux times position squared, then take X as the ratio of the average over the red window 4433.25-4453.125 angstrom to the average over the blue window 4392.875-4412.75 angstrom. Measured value 1.1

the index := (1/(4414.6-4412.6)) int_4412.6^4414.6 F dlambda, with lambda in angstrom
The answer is 7.19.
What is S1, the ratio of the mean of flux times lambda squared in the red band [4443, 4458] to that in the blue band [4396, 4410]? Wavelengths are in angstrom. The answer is 1.1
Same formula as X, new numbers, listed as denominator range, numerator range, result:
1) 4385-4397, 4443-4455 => 1.19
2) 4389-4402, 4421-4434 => 1.09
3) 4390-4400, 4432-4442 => 1.04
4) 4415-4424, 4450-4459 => 0.96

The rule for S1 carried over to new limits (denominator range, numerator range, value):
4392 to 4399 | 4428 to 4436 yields 1.03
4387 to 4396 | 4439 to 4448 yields 1.18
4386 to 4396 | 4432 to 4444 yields 1.12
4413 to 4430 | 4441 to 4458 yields 1.01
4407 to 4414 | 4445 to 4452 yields 1.08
